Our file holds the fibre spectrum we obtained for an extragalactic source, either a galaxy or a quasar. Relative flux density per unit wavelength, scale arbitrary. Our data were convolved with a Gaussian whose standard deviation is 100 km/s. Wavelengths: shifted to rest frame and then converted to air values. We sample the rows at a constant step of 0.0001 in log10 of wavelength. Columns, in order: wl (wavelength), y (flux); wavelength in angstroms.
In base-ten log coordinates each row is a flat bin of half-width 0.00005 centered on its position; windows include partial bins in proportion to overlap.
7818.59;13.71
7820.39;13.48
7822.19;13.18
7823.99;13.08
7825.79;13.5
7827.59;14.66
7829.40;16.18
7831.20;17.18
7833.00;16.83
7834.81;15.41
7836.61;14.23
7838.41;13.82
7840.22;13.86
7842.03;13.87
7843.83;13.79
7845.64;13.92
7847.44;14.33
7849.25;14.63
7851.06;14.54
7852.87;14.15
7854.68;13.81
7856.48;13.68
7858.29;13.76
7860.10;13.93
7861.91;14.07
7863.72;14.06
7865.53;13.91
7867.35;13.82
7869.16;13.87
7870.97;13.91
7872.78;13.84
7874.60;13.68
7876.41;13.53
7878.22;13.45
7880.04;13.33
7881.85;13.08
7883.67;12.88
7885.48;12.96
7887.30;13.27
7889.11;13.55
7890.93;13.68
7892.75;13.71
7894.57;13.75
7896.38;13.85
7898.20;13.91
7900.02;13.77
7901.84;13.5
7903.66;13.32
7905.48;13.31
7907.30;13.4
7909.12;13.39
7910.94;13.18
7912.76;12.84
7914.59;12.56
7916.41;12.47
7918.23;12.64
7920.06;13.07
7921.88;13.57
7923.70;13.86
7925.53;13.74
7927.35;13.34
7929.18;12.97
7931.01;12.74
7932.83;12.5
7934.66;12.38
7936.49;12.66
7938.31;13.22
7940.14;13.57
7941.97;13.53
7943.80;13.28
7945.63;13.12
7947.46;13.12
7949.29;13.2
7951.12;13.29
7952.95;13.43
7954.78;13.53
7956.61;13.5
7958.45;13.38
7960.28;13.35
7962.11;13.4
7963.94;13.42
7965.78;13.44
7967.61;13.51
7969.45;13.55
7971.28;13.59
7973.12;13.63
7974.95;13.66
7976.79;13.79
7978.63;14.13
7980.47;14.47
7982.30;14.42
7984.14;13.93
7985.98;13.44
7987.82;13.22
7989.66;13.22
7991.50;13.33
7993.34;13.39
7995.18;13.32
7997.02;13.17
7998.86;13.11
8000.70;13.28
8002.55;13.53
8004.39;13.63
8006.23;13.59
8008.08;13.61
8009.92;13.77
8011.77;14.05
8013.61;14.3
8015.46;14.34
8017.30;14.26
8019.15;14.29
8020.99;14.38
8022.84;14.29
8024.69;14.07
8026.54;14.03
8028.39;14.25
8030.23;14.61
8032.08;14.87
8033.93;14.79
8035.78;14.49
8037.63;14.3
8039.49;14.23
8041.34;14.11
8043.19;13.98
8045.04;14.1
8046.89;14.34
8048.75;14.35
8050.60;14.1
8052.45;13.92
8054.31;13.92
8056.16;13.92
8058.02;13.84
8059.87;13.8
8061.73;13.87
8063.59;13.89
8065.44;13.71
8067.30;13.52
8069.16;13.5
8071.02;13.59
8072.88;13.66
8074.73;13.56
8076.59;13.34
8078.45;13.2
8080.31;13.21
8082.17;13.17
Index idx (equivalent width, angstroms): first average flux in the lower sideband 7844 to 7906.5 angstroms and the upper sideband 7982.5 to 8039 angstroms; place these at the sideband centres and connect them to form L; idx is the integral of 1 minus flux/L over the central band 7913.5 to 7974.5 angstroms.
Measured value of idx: 2.58 angstroms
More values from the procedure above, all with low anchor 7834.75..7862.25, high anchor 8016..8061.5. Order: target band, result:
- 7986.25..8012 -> 1.4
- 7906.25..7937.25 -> 2.4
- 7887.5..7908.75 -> 0.8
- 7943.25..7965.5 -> 1.3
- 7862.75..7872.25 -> 0.1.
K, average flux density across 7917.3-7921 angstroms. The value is 12.9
